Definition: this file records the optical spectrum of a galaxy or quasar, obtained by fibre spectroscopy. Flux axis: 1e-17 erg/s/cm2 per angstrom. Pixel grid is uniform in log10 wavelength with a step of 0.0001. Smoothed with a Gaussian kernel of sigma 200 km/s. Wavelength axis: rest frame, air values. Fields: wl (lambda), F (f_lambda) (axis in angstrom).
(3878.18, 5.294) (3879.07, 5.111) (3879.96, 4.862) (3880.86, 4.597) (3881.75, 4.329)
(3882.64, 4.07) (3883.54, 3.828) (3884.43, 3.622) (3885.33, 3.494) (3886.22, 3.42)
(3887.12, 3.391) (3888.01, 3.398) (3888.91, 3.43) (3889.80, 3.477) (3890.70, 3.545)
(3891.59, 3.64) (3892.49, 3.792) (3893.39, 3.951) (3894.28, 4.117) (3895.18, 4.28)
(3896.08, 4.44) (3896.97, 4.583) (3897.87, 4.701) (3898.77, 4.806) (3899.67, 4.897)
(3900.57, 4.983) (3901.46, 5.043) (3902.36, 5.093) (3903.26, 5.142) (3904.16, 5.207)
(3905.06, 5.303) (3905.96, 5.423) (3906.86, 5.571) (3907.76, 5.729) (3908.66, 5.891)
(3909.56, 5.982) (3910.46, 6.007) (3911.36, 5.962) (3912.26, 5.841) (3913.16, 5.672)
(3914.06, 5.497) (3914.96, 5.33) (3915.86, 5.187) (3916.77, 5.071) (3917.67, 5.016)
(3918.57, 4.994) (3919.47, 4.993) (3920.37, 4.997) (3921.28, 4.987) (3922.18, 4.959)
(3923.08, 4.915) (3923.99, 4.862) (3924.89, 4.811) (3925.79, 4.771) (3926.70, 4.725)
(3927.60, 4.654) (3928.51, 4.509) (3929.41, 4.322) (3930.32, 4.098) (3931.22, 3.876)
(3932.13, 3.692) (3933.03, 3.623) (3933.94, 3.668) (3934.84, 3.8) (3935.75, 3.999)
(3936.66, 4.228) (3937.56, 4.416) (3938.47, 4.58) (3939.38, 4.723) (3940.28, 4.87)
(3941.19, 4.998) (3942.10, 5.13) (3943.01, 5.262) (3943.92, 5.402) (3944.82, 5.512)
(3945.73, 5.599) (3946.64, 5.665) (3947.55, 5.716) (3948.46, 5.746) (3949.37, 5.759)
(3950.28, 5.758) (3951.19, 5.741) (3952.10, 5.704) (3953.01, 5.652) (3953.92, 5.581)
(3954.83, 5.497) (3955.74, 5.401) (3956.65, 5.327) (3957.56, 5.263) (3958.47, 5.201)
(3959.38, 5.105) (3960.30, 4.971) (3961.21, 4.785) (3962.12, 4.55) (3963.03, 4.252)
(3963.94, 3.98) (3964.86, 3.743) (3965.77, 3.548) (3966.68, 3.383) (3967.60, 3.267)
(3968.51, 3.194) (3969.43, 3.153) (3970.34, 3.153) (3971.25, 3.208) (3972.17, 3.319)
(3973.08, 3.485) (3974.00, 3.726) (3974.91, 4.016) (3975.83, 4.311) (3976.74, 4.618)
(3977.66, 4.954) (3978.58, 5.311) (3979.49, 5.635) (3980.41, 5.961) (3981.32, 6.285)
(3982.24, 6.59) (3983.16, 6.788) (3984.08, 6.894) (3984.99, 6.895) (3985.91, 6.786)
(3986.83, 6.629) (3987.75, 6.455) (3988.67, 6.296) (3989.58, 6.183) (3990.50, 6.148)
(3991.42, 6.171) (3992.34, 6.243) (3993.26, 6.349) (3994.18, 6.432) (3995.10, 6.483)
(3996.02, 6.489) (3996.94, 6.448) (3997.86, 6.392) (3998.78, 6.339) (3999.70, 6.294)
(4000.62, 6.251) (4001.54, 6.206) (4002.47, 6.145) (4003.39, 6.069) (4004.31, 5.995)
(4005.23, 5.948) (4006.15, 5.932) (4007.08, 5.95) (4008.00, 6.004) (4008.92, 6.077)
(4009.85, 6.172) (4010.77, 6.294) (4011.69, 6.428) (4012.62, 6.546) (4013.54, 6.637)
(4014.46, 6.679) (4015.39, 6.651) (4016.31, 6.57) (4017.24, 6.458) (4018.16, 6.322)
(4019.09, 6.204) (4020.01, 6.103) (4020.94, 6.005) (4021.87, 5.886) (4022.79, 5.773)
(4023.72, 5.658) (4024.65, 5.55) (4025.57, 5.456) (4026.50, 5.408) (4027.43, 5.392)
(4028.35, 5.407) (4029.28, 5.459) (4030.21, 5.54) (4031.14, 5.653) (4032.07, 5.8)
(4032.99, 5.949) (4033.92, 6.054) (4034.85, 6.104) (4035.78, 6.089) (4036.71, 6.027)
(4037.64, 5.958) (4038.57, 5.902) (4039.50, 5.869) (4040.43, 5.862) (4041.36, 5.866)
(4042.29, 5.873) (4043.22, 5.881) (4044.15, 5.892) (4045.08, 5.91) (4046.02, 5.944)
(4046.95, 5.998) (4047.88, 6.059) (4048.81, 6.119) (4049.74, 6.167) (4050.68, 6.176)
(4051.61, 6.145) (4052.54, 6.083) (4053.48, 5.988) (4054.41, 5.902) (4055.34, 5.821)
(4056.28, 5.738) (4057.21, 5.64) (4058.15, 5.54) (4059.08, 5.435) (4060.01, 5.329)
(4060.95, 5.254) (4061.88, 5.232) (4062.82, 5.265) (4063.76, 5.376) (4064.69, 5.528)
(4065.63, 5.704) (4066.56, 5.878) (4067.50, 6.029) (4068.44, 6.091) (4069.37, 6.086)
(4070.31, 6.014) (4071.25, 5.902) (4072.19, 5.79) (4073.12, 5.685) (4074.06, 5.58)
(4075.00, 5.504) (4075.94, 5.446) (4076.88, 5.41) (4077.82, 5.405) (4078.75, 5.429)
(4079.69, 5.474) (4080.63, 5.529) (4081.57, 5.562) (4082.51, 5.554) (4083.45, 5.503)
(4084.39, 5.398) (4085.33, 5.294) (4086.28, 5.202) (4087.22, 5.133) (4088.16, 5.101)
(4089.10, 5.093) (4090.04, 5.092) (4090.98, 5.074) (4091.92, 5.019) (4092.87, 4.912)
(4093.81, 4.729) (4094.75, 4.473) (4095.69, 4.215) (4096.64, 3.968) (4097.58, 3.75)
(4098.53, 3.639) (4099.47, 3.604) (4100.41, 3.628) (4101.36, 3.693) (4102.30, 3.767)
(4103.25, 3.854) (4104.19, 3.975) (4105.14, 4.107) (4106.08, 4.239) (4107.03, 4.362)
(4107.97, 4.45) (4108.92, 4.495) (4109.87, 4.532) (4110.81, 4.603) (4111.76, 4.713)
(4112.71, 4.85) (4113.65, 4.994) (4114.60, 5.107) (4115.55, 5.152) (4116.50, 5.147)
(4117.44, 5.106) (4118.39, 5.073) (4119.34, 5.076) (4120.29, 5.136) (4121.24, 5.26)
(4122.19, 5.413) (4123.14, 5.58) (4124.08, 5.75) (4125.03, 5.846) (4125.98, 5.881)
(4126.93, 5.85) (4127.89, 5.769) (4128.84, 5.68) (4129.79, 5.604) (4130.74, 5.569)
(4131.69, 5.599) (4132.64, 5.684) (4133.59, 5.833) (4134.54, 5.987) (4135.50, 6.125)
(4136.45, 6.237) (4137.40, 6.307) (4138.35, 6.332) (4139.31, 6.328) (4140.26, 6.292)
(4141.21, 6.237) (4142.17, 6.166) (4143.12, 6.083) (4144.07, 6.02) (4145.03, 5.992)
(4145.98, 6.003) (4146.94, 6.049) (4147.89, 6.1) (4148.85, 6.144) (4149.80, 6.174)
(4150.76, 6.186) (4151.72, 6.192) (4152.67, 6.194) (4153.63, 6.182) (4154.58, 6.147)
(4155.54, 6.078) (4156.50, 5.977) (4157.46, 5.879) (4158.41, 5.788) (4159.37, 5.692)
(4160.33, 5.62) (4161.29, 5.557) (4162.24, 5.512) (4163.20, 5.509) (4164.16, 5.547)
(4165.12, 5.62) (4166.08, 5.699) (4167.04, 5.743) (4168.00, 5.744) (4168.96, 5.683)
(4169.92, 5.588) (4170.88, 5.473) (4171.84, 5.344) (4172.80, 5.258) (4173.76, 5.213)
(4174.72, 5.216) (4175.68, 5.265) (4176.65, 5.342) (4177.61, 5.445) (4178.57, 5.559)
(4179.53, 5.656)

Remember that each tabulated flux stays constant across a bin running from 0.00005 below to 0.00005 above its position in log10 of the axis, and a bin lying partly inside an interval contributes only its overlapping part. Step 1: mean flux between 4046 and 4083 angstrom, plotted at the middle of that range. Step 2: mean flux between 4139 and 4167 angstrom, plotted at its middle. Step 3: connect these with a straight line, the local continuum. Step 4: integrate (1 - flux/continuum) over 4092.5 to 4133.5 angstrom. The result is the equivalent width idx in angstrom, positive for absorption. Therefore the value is 7.2 angstrom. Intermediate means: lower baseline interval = 5.72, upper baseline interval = 5.96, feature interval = 4.82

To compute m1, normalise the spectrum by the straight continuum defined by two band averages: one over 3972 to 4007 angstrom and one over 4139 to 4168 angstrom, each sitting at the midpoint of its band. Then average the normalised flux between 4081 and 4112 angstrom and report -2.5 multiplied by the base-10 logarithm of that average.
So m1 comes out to 0.28 mag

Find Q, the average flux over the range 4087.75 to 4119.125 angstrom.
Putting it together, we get 4.5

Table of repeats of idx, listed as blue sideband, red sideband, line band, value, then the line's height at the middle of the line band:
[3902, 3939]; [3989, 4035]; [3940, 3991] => 3.5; 5.49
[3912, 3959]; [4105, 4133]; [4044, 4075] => -4.1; 5.11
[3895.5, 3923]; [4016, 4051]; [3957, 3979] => 5.7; 5.55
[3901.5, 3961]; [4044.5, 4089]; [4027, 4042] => -0.8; 5.53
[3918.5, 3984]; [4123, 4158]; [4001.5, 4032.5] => -4.9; 5.19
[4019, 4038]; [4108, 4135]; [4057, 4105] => 3.7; 5.52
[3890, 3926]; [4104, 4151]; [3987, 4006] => -3.9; 5.2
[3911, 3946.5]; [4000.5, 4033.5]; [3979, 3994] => -2.1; 5.6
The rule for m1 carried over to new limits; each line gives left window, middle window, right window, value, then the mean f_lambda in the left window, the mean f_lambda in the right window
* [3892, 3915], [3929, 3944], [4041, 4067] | 0.20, 5.12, 5.78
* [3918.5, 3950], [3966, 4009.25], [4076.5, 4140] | -0.14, 4.77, 5.08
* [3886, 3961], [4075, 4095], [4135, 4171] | 0.08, 4.88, 5.96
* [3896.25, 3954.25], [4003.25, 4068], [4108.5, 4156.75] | -0.10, 5.05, 5.7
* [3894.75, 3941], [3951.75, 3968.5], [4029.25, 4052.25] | 0.12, 4.88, 5.94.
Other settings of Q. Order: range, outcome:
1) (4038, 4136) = 5.31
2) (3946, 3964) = 5.31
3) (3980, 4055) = 6.12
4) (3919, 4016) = 5.27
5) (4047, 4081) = 5.72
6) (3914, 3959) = 4.96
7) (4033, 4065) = 5.83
